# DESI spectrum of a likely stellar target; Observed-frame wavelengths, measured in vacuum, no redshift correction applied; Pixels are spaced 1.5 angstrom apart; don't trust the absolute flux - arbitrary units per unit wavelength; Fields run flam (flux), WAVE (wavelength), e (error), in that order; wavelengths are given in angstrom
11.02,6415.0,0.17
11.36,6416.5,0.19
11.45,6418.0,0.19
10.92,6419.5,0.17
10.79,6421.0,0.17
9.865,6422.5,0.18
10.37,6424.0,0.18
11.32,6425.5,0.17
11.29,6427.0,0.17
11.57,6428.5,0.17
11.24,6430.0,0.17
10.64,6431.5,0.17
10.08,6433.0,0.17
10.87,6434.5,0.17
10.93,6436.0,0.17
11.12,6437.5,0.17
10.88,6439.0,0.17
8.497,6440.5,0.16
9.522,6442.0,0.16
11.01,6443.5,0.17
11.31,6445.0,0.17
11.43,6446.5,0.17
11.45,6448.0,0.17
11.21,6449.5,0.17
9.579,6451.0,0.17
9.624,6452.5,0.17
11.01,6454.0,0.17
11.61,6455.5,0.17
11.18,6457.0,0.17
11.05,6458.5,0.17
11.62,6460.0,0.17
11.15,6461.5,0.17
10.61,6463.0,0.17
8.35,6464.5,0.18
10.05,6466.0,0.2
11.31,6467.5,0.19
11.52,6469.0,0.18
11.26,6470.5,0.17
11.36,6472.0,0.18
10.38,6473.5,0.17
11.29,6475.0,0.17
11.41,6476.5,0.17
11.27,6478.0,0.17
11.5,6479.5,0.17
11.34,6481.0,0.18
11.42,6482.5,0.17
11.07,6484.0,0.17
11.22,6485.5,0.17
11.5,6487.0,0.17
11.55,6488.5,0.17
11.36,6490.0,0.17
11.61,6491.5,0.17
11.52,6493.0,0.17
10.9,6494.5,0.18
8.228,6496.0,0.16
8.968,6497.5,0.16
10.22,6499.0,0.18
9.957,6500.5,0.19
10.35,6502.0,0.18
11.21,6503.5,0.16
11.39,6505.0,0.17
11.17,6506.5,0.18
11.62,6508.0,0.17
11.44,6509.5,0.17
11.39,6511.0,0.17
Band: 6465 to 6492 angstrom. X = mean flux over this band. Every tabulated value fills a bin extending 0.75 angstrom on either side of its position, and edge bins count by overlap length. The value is 11.2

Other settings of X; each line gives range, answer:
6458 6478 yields 10.9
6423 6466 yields 10.7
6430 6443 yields 10.4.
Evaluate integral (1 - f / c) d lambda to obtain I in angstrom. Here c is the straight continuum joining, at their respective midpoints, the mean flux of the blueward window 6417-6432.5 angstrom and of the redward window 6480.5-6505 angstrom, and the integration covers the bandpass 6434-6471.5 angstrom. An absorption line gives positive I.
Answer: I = 0.5 angstrom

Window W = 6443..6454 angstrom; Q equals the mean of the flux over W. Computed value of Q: 10.8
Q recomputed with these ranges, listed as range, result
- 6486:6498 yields 10.8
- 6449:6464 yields 10.8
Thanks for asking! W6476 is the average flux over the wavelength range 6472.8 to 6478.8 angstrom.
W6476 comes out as 11.1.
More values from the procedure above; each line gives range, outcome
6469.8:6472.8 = 11.3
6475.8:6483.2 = 11.4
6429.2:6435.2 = 10.7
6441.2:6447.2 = 10.8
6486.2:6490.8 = 11.5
